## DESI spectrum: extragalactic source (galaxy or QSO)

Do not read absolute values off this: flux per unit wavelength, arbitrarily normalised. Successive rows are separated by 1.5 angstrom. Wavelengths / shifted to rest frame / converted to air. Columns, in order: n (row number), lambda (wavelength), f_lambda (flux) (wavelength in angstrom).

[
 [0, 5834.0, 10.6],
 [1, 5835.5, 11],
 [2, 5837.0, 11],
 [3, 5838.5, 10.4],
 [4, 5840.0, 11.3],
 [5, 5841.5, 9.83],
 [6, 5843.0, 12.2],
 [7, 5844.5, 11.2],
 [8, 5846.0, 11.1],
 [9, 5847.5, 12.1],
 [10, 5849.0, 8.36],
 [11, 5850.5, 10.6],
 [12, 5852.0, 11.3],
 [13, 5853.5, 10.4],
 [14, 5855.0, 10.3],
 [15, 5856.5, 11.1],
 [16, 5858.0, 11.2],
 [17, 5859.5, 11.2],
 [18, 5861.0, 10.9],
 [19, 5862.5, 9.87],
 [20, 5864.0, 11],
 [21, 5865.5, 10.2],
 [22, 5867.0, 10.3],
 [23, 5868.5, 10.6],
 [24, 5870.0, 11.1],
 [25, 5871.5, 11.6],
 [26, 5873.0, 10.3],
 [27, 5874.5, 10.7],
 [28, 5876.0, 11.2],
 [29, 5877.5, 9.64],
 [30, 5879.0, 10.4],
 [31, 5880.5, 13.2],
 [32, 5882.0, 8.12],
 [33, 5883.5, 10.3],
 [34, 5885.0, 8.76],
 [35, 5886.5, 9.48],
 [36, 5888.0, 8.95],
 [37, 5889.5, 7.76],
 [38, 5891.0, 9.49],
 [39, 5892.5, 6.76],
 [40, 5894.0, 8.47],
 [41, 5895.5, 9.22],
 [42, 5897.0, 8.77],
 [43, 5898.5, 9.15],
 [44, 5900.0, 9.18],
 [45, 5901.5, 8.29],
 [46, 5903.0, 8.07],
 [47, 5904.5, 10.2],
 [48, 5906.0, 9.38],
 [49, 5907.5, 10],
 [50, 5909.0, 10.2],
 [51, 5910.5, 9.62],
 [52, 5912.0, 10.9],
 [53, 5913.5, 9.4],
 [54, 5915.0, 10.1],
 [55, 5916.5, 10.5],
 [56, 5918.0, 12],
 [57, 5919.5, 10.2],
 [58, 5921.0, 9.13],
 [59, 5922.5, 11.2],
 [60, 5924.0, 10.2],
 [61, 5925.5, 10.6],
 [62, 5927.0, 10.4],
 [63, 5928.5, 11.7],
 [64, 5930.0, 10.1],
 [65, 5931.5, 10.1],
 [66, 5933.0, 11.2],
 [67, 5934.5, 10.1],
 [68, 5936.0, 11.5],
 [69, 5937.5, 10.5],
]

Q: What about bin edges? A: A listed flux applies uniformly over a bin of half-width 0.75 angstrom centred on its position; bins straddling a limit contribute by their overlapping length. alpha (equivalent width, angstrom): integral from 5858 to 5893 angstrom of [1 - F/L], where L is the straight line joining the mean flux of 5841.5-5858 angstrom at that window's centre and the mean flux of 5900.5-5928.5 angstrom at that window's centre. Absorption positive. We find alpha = 1.35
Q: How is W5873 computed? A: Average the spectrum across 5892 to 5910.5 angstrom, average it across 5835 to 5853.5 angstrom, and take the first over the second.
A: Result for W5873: 0.8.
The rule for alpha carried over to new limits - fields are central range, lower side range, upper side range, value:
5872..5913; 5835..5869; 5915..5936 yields 4.4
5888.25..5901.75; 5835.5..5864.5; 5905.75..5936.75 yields 2.5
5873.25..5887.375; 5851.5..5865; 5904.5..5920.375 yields 0.5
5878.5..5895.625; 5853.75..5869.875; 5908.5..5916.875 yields 1.9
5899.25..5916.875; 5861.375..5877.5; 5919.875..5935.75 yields 1.5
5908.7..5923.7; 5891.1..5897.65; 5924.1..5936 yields -0.9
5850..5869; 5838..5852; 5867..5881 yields 0.3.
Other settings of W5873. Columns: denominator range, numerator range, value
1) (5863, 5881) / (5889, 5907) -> 0.81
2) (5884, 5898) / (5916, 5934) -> 1.22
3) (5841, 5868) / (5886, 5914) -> 0.85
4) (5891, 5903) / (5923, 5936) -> 1.24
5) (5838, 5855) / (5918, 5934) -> 0.98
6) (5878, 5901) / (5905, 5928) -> 1.12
